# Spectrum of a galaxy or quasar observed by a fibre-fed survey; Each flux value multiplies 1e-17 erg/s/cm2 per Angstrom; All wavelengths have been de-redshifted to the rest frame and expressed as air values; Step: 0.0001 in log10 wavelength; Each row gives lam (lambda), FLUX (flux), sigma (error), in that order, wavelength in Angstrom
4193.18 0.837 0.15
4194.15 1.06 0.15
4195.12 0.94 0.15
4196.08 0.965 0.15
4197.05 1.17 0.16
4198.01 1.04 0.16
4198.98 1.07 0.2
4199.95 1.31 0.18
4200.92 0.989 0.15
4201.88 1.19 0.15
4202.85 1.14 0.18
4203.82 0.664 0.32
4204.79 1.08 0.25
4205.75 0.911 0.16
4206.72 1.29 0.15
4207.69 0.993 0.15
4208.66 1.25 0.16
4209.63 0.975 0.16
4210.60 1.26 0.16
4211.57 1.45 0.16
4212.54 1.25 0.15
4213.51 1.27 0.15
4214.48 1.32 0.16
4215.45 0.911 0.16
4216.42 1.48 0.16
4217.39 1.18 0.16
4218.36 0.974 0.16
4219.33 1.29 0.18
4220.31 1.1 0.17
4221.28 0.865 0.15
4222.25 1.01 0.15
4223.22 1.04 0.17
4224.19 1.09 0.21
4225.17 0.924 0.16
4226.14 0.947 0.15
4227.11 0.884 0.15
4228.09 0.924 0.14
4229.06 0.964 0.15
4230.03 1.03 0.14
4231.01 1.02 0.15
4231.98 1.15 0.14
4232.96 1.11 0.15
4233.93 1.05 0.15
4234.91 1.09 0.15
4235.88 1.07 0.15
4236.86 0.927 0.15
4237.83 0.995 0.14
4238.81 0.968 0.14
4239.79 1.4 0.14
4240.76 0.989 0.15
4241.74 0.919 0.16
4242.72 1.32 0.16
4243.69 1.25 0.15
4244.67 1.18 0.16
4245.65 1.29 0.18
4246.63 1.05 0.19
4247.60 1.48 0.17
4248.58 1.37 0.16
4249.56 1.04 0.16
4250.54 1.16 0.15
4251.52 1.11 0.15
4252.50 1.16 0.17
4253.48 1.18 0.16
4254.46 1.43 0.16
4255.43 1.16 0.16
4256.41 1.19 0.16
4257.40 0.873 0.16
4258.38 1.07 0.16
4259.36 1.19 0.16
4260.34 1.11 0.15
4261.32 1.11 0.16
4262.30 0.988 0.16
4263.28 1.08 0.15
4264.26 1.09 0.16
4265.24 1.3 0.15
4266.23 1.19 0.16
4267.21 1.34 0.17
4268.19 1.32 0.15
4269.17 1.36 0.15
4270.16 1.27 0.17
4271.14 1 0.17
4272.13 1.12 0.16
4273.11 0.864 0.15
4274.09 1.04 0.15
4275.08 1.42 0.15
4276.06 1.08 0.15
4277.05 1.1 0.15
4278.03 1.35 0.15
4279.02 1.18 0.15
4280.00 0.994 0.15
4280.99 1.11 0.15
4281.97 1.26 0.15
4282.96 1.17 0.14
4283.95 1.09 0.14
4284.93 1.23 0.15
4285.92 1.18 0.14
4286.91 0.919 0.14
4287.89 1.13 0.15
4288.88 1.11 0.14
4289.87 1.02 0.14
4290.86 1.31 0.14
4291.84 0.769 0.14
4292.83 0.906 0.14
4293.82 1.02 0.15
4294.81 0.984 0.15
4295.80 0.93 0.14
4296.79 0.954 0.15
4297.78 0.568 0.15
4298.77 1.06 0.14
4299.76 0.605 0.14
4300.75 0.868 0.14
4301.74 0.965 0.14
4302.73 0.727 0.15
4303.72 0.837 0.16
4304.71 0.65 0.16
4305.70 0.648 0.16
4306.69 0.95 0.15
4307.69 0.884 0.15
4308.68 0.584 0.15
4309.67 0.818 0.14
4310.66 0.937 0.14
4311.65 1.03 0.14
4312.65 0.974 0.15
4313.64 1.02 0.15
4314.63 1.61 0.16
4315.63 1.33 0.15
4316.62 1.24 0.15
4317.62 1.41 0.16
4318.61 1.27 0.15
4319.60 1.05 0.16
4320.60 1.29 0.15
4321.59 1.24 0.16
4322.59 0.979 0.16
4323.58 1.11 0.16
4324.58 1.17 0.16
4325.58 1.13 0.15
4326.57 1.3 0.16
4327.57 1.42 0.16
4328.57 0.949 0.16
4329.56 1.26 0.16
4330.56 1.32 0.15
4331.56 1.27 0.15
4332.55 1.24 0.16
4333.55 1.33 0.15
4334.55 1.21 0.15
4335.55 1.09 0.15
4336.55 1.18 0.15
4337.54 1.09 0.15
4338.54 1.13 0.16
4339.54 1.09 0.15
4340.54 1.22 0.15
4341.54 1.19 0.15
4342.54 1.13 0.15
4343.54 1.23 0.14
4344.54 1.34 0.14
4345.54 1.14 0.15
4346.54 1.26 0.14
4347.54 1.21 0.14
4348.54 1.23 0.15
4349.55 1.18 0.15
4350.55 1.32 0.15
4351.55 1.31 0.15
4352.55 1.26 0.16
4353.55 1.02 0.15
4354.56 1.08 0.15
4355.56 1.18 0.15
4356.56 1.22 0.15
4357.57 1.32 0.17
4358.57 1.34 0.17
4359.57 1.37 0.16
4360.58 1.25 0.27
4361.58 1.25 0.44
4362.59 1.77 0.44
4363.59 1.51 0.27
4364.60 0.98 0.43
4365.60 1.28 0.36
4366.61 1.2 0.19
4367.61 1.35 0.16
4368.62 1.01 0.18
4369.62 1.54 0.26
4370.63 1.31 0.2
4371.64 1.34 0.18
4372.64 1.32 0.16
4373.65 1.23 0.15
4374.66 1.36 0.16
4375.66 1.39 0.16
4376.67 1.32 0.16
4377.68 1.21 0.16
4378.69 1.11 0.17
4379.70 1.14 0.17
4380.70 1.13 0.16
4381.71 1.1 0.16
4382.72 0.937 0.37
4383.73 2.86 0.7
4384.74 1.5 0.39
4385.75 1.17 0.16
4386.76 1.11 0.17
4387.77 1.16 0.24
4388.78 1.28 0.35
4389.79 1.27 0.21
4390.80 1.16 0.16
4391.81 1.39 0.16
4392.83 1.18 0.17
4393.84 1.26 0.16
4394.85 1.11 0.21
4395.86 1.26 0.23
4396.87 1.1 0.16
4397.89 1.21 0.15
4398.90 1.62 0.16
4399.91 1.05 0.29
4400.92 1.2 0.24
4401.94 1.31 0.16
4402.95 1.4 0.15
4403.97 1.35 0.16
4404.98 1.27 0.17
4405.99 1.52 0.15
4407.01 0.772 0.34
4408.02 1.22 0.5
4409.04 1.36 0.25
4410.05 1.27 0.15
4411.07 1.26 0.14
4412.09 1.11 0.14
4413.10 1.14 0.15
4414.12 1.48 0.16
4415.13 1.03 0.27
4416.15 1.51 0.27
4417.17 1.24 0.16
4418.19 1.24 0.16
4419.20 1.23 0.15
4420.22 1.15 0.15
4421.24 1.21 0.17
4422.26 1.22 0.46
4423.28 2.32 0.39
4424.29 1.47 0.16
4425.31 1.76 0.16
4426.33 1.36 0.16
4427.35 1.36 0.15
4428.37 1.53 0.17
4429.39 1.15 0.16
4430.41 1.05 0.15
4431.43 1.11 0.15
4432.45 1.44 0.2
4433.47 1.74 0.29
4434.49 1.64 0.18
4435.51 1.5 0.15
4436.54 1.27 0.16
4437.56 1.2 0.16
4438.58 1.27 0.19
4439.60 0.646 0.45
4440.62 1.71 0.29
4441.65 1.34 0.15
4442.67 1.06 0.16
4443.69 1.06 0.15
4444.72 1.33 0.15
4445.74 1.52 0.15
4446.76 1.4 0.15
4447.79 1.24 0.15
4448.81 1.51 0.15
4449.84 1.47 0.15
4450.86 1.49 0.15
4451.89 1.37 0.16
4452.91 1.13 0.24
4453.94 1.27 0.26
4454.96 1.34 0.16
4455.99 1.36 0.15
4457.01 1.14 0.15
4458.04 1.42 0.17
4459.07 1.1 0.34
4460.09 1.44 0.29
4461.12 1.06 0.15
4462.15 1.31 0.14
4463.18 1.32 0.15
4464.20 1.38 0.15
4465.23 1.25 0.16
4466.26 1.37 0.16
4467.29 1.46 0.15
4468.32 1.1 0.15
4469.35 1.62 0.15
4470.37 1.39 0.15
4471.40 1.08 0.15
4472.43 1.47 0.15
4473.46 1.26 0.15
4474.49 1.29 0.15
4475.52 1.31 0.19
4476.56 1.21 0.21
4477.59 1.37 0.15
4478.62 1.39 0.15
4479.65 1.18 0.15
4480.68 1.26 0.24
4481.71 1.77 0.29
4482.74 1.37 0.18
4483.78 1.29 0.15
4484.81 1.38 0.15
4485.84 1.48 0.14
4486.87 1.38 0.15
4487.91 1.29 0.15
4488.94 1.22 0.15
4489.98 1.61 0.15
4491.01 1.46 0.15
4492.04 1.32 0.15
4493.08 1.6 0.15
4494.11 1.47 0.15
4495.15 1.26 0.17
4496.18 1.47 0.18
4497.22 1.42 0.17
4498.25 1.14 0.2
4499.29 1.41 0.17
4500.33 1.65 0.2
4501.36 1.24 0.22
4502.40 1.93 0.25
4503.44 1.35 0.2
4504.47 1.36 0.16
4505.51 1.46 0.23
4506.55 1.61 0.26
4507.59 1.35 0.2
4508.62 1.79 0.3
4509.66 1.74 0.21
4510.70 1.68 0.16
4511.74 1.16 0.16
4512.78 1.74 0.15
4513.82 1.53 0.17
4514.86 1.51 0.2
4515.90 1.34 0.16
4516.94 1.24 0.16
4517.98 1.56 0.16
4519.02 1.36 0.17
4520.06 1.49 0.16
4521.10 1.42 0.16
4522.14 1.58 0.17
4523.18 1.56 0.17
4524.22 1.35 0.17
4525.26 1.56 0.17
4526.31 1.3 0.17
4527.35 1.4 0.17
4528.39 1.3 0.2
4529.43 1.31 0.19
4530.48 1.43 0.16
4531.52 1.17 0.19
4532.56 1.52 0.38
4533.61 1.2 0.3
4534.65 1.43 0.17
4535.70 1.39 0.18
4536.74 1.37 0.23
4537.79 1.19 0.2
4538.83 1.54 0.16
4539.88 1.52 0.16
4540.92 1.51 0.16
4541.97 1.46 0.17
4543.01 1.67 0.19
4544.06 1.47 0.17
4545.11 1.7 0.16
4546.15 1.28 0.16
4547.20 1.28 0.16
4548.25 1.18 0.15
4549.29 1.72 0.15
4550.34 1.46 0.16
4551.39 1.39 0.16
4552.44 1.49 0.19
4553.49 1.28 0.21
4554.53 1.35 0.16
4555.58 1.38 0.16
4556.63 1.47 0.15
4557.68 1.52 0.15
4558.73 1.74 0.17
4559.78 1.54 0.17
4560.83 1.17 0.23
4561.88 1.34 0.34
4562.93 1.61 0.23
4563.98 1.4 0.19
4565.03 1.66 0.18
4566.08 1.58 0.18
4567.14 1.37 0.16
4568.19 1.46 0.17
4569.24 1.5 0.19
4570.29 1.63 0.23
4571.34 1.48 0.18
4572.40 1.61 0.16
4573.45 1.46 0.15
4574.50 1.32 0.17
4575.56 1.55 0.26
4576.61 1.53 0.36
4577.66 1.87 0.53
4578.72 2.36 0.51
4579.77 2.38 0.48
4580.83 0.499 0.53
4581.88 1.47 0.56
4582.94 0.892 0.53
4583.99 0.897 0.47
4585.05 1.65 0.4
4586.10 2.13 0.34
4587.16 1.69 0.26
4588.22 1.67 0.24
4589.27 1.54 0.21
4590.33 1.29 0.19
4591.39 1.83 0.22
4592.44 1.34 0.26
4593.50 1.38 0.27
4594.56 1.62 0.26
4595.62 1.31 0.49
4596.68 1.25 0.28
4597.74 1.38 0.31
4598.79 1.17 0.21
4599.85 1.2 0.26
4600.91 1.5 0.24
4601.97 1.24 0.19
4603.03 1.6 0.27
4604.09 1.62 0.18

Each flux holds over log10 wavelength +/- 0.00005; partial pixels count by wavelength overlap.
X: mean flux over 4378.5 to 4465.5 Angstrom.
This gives 1.31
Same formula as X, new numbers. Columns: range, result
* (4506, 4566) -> 1.45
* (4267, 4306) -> 1.04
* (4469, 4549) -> 1.42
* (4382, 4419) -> 1.28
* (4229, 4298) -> 1.12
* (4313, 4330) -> 1.22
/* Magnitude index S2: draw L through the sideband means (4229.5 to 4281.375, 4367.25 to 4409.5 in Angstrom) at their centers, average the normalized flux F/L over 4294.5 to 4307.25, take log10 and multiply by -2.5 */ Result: 0.40 mag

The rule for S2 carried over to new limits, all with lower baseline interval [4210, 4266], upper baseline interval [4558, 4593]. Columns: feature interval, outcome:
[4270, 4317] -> 0.17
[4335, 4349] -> 0.06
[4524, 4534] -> 0.09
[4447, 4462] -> 0.06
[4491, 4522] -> -0.02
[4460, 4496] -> 0.04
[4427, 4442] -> 0.02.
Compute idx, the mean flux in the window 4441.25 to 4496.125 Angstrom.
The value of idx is 1.34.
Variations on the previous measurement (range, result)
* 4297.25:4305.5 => 0.781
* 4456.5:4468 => 1.29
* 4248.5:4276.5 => 1.16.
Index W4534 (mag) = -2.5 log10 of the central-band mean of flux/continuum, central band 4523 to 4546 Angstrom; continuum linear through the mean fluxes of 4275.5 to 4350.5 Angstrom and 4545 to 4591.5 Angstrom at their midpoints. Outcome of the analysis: 0.02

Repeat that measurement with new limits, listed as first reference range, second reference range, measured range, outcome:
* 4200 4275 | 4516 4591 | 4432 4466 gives 0.02 mag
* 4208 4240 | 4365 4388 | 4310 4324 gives 0.05 mag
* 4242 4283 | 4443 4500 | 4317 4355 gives 0.03 mag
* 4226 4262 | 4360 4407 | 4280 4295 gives 0.09 mag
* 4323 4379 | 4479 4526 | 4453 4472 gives 0.08 mag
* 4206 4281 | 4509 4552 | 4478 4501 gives 0.00 mag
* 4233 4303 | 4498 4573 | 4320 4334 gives -0.03 mag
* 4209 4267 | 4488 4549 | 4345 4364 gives -0.02 mag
